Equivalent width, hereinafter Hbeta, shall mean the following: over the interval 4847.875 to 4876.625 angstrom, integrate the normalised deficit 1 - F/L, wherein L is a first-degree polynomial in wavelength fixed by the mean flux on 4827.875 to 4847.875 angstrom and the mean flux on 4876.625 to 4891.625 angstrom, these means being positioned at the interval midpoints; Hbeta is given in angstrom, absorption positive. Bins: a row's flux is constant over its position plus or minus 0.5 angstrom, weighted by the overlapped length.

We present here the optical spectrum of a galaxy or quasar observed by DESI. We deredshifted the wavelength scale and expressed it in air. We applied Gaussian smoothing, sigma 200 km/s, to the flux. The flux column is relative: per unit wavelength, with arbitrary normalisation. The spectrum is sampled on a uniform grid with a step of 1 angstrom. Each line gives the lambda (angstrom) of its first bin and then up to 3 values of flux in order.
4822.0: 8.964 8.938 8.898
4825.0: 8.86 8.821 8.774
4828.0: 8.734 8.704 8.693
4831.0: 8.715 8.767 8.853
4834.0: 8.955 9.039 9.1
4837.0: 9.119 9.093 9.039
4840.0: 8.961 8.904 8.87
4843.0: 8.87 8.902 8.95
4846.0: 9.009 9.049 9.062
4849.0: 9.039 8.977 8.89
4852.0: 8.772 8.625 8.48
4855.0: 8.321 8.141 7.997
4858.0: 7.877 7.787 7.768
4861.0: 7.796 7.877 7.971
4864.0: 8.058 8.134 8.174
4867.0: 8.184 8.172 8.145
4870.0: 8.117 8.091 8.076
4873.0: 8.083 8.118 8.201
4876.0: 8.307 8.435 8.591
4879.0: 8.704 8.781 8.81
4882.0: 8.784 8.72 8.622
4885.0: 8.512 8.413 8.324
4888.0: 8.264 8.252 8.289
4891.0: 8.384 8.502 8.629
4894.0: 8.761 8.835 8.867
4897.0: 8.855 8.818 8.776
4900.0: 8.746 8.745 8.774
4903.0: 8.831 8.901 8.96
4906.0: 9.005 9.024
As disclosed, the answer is 1.6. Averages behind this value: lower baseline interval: 8.92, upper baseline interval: 8.53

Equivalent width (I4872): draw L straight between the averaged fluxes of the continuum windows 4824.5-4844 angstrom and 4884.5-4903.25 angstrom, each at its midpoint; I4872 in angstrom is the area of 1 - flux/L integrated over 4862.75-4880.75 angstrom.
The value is 0.9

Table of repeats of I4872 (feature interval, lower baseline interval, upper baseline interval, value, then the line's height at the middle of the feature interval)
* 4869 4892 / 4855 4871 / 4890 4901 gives 0.0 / 8.39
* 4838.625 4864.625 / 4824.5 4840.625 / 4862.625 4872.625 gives -0.2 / 8.47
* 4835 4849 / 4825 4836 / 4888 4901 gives -0.3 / 8.79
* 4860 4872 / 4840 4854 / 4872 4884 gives 0.8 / 8.65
